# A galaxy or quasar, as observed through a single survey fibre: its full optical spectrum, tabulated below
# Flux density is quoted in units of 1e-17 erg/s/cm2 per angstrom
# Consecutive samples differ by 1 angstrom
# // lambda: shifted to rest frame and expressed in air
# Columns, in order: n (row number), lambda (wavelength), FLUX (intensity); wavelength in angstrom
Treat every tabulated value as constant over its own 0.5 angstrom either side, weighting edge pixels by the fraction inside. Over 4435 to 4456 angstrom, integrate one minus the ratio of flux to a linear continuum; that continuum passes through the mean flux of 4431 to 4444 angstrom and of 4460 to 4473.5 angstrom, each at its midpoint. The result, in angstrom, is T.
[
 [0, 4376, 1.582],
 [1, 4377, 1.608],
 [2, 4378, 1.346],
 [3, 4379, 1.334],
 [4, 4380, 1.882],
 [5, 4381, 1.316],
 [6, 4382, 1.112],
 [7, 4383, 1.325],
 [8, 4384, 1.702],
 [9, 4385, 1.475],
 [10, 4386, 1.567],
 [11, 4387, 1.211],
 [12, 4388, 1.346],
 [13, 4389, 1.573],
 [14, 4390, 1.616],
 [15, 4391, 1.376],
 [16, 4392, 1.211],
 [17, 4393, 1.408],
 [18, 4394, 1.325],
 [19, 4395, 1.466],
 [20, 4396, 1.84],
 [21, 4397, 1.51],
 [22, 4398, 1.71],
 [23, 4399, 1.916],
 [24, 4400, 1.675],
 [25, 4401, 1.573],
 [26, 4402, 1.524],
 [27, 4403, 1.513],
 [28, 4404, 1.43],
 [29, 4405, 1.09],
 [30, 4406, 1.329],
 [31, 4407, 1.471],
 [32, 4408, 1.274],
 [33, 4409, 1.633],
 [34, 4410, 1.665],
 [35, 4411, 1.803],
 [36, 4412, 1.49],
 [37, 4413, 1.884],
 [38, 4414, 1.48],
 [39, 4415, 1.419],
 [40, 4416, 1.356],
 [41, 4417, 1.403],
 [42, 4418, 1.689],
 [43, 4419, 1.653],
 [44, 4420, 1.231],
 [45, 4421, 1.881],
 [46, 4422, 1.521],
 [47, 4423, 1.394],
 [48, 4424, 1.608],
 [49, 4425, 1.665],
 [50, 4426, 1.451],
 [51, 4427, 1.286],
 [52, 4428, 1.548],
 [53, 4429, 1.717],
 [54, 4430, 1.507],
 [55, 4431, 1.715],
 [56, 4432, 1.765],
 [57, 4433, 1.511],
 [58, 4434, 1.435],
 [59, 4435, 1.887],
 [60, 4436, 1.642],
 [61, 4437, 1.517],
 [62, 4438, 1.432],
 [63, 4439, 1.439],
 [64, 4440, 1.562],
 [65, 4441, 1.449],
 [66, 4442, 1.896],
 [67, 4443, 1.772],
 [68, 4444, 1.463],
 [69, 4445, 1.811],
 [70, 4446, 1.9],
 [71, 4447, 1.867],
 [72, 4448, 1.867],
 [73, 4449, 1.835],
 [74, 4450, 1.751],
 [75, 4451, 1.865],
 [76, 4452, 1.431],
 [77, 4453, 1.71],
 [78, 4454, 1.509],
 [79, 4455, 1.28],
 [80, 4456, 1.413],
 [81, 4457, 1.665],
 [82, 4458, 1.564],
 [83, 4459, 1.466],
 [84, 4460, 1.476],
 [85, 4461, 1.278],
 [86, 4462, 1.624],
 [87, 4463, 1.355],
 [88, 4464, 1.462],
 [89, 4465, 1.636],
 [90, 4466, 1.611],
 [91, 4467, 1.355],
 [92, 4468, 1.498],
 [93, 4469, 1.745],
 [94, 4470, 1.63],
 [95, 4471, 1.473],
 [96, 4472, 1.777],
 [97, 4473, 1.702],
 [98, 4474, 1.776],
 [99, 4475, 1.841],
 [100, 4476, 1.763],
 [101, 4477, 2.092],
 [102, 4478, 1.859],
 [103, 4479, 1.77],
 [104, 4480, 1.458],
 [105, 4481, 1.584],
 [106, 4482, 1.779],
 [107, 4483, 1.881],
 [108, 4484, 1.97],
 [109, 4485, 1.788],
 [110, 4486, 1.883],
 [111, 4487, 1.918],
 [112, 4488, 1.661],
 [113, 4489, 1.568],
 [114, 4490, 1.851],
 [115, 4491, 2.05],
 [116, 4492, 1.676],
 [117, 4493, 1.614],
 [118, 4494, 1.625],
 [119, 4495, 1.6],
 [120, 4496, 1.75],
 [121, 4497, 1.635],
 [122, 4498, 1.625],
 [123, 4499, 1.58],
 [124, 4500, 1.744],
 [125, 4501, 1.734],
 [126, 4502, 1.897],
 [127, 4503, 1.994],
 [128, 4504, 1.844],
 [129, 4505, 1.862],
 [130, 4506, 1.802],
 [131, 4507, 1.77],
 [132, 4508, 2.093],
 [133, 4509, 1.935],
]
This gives -0.8 angstrom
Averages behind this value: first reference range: 1.61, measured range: 1.65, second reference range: 1.55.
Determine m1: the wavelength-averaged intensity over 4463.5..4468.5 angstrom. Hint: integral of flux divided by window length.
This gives 1.51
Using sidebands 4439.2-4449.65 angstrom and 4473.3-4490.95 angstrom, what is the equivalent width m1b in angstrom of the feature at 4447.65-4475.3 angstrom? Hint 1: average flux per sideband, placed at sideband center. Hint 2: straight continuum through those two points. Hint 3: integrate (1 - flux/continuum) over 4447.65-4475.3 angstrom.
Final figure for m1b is 2.7 angstrom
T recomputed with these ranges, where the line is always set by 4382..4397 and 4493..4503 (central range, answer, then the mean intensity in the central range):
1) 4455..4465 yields 0.84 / 1.48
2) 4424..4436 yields -0.38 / 1.59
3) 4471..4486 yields -1.15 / 1.78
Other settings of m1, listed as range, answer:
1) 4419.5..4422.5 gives 1.54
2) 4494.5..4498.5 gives 1.65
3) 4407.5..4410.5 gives 1.52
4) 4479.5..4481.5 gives 1.52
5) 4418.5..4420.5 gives 1.44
